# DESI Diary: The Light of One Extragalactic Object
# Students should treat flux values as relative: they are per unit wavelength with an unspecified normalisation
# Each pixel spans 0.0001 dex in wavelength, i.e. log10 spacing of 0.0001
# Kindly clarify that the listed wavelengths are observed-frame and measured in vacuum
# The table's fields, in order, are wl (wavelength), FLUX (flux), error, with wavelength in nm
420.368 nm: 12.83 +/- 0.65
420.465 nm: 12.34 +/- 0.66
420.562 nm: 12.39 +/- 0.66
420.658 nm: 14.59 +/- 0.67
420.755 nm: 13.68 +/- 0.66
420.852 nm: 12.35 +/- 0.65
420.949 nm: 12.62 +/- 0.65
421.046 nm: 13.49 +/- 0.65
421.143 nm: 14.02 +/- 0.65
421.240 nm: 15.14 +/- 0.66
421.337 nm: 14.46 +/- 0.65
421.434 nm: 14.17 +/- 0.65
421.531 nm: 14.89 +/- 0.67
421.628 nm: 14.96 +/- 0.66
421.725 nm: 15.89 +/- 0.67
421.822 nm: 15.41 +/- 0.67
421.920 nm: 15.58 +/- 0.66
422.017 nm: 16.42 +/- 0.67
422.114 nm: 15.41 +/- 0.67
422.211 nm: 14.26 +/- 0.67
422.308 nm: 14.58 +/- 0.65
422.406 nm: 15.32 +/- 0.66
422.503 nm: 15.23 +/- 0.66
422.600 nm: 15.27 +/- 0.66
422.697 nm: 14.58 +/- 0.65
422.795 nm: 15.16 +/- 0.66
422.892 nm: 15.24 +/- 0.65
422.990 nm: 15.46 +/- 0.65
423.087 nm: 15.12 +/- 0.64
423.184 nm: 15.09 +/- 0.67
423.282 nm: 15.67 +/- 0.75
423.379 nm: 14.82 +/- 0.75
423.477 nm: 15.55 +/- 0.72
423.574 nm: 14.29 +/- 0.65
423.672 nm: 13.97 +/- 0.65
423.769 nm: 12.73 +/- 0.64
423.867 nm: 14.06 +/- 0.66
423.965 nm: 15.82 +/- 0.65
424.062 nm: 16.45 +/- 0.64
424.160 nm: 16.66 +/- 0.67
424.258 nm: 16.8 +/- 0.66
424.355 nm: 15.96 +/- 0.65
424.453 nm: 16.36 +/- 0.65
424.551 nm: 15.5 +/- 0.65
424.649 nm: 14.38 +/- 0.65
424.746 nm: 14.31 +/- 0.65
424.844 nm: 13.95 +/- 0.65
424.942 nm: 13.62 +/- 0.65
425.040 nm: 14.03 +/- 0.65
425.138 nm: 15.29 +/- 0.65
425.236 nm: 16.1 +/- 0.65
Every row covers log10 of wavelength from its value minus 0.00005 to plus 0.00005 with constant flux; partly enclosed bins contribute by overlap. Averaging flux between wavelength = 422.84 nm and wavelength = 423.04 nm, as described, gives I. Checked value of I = 15.4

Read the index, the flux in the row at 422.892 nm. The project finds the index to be 15.24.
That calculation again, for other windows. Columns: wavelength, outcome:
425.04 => 14.03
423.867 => 14.06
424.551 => 15.5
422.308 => 14.58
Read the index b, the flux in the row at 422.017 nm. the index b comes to 16.42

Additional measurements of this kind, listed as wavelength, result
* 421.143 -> 14.02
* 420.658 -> 14.59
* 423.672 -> 13.97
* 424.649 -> 14.38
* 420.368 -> 12.83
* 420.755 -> 13.68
